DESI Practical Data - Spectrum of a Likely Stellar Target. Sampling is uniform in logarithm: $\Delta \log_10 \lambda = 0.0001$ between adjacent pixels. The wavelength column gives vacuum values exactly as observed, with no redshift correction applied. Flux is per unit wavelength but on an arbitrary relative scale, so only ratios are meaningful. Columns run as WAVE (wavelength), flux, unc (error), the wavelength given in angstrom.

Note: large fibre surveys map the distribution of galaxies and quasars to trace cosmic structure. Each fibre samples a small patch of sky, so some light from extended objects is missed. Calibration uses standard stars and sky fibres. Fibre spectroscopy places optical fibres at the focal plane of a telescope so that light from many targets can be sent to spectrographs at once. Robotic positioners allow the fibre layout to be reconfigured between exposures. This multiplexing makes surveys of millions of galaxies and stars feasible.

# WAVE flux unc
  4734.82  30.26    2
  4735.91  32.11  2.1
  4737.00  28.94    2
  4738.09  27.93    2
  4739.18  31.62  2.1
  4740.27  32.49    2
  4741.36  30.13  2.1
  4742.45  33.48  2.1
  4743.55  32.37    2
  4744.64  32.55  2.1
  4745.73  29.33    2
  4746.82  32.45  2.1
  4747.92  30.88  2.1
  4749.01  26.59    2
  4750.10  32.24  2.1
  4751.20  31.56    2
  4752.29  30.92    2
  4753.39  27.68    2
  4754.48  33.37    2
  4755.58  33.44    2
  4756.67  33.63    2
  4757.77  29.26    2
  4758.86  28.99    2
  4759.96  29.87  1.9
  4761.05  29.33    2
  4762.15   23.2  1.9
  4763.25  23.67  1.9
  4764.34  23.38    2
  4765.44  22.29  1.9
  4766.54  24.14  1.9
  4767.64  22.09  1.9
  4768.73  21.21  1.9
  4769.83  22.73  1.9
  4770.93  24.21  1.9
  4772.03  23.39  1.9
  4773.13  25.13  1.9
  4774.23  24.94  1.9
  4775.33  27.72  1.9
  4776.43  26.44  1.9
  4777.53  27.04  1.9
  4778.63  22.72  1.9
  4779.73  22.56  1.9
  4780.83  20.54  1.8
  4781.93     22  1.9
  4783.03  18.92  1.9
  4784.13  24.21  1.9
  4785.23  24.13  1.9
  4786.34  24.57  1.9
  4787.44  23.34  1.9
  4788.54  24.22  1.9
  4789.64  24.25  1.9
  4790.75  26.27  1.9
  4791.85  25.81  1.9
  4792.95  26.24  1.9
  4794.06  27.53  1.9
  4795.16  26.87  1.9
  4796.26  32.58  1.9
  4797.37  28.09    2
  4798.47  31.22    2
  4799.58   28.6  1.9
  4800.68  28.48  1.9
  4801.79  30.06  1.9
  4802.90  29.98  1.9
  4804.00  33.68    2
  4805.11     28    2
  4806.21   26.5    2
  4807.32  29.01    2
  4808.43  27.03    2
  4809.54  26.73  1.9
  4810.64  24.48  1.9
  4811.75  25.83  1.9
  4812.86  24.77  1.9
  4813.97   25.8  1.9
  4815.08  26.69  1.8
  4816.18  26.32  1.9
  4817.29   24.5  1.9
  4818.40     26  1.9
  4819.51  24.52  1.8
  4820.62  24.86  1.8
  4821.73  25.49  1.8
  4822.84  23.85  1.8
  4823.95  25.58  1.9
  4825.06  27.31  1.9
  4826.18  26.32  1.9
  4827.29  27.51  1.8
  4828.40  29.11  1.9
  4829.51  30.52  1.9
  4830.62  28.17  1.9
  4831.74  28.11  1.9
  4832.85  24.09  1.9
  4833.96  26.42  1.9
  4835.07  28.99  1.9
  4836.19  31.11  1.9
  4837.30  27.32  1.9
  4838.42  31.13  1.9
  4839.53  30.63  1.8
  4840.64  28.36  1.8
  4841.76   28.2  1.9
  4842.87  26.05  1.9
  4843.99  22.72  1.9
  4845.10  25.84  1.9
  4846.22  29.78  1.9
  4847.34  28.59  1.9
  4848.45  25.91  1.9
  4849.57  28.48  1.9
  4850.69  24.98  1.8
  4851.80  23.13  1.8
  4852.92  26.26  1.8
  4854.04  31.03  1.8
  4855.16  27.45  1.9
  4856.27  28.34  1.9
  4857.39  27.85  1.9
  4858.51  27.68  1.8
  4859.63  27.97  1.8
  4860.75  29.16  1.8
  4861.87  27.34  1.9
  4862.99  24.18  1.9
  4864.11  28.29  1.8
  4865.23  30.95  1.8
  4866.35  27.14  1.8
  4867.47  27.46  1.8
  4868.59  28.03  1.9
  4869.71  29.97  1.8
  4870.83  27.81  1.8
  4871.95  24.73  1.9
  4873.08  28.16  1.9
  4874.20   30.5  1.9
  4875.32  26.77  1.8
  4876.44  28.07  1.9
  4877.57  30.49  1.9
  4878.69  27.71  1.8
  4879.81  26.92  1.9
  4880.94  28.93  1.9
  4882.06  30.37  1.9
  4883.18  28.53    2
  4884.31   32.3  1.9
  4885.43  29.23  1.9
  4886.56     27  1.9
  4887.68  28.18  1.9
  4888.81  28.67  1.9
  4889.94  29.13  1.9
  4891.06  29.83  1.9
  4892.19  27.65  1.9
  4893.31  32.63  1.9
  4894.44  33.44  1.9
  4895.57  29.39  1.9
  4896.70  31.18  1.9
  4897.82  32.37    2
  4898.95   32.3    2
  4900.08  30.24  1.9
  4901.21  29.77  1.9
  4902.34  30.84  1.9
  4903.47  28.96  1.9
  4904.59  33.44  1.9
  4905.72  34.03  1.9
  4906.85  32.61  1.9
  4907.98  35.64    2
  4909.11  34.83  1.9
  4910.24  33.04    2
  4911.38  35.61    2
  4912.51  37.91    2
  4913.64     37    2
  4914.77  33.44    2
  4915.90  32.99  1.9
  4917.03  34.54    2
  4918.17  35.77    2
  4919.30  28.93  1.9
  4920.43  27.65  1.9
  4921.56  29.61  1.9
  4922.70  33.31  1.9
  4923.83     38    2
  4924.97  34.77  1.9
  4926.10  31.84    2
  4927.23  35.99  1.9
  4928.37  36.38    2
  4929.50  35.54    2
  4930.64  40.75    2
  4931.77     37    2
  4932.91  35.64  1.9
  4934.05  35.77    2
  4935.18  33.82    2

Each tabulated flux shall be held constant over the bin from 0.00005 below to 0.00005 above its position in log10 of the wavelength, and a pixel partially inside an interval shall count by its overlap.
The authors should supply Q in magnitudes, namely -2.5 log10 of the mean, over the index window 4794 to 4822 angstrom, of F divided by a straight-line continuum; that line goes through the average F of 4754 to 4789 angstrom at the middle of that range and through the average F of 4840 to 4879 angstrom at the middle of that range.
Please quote -0.05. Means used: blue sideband 25.2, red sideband 27.6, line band 27.5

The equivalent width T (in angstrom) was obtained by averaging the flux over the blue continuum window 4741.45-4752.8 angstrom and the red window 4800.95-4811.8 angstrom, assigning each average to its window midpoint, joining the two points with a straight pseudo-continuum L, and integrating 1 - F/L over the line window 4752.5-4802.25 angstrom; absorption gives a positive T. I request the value 6.1 angstrom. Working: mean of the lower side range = 31.2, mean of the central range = 26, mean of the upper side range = 28.2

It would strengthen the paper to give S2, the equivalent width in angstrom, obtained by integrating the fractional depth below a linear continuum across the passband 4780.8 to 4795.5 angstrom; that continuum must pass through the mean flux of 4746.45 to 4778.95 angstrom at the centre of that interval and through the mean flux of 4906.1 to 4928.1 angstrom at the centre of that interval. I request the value 2.1 angstrom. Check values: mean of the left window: 27.1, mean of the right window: 33.9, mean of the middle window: 24.3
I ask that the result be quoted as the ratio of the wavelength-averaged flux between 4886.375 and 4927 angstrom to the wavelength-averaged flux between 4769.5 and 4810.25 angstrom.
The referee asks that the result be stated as 1.2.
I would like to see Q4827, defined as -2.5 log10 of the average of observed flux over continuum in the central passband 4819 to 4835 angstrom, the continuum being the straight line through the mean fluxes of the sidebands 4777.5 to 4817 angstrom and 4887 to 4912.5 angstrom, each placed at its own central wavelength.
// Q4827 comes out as 0.05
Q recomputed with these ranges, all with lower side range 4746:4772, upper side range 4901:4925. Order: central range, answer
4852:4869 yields 0.130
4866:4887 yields 0.127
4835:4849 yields 0.099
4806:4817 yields 0.128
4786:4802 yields 0.067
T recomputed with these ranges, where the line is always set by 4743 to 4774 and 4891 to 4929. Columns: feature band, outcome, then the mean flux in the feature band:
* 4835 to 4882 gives 4.9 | 27.9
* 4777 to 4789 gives 2.3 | 23.1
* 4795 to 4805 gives -0.3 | 30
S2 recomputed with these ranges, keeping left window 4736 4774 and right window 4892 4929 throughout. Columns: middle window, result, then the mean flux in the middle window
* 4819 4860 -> 4.8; 27.3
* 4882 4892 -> 1.0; 29.1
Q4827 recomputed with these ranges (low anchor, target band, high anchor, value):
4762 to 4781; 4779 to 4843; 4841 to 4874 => -0.05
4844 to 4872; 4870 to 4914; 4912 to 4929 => 0.01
